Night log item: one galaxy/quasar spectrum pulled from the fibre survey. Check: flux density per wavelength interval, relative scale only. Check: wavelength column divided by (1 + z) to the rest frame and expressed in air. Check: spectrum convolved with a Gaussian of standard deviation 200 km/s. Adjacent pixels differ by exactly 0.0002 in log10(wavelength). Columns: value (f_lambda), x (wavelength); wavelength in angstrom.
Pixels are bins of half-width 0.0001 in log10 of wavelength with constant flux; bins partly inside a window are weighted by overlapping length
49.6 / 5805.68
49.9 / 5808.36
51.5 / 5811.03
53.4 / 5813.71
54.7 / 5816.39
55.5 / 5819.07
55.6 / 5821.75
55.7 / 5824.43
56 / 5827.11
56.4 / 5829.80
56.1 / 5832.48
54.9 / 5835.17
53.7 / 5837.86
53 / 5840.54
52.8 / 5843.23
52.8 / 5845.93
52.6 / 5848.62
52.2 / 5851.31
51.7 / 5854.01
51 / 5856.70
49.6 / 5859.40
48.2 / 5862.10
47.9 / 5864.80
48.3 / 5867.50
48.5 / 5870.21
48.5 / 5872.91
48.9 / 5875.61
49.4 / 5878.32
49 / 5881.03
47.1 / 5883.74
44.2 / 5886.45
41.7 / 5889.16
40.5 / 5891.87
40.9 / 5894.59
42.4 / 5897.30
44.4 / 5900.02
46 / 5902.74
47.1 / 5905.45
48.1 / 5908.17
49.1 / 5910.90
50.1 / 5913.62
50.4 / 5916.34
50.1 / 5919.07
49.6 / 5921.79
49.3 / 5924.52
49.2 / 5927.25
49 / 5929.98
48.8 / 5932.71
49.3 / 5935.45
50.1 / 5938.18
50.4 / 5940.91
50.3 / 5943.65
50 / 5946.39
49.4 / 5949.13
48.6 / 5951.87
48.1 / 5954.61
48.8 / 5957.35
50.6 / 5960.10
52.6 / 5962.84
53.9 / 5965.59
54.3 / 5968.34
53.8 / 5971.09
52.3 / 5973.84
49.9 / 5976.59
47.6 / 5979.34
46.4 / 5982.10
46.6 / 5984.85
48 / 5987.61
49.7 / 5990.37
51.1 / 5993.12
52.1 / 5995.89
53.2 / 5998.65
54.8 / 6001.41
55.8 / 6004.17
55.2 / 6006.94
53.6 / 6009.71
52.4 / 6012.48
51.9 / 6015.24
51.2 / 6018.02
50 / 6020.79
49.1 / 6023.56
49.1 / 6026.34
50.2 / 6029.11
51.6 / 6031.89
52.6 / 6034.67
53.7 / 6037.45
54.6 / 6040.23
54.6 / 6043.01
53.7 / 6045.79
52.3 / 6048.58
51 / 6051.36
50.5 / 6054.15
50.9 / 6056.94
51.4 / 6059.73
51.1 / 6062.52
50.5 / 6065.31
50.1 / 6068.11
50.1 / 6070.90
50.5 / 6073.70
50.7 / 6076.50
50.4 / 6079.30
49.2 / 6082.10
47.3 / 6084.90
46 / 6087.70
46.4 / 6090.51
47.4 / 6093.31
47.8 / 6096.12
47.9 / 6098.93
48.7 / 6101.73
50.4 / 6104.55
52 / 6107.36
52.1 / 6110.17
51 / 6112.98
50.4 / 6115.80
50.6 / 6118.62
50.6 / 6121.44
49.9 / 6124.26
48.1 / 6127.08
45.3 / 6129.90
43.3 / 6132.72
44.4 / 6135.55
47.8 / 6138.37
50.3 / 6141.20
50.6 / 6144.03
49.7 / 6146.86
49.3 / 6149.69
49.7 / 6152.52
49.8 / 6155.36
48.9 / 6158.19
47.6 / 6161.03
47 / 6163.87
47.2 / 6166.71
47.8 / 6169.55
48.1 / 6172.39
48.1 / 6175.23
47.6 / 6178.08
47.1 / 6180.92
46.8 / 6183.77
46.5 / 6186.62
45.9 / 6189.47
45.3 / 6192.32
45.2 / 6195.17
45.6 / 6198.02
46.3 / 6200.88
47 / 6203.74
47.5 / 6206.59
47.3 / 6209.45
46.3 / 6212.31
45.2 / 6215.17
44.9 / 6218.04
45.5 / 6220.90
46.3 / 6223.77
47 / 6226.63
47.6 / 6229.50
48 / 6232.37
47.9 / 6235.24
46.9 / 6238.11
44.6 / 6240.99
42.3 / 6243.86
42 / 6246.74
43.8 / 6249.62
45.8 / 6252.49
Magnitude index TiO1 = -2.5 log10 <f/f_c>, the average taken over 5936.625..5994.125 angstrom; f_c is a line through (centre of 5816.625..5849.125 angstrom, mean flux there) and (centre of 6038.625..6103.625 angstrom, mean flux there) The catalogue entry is 0.043 mag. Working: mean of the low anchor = 54.6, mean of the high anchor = 50.1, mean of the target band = 50.1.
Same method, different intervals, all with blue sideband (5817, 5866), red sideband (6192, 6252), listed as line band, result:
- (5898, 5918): 0.09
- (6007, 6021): -0.05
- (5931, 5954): 0.04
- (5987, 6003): -0.03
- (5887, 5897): 0.25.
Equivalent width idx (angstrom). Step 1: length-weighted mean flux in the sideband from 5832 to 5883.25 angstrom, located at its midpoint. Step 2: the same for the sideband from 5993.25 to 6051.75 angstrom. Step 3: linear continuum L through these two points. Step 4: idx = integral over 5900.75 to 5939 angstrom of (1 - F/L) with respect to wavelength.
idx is 1.9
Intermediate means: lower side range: 50.8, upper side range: 52.5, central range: 48.9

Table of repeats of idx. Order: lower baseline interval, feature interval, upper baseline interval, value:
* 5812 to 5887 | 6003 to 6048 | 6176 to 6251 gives -3.16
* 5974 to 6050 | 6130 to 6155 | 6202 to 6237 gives 0.22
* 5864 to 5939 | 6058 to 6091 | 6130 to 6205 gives -1.52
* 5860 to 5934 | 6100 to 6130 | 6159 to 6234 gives -2.05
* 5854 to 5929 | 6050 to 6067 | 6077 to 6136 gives -0.88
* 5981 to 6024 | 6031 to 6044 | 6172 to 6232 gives -0.75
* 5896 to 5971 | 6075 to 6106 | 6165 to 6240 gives -0.38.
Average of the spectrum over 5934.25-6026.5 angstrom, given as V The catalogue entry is 50.9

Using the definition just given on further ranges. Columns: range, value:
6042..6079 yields 51.3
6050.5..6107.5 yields 49.5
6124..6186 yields 47.9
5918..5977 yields 50.4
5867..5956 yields 47.8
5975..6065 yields 51.4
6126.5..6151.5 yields 47.7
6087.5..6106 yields 47.9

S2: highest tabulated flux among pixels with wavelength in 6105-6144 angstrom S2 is 52.1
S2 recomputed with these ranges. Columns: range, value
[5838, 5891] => 53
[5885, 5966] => 53.9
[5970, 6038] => 55.8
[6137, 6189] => 50.6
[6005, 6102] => 55.2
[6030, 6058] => 54.6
